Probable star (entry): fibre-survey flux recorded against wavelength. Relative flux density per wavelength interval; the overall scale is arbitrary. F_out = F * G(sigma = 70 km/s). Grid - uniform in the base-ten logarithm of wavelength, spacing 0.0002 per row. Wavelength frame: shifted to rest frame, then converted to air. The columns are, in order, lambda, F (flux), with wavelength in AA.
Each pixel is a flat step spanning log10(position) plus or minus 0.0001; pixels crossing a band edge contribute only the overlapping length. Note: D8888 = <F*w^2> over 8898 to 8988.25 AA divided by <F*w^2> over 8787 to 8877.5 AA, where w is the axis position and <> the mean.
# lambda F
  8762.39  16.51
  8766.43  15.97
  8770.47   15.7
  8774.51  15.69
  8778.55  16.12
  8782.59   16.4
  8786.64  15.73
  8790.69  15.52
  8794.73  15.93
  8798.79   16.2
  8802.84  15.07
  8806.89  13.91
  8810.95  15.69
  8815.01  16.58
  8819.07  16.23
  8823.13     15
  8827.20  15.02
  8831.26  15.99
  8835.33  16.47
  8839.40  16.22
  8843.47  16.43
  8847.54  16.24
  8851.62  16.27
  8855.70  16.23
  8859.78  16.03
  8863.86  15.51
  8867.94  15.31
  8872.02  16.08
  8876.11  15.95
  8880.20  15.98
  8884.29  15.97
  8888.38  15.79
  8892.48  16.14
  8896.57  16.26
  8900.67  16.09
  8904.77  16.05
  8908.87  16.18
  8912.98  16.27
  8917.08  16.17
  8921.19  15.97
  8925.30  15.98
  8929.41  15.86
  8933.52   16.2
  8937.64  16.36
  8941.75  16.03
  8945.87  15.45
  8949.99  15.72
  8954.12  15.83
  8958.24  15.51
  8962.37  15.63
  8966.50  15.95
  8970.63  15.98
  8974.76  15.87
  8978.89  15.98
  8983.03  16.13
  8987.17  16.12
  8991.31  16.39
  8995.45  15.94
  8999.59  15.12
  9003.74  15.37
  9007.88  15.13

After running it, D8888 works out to 1.04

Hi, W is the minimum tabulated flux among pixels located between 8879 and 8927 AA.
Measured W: 15.79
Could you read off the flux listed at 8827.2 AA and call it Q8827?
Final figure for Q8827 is 15.02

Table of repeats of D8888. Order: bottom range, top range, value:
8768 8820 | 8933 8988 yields 1.05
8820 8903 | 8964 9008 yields 1.02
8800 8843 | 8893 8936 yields 1.05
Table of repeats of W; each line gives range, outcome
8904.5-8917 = 16.05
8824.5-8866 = 15.02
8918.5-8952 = 15.45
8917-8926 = 15.97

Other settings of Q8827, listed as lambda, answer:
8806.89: 13.91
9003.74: 15.37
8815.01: 16.58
